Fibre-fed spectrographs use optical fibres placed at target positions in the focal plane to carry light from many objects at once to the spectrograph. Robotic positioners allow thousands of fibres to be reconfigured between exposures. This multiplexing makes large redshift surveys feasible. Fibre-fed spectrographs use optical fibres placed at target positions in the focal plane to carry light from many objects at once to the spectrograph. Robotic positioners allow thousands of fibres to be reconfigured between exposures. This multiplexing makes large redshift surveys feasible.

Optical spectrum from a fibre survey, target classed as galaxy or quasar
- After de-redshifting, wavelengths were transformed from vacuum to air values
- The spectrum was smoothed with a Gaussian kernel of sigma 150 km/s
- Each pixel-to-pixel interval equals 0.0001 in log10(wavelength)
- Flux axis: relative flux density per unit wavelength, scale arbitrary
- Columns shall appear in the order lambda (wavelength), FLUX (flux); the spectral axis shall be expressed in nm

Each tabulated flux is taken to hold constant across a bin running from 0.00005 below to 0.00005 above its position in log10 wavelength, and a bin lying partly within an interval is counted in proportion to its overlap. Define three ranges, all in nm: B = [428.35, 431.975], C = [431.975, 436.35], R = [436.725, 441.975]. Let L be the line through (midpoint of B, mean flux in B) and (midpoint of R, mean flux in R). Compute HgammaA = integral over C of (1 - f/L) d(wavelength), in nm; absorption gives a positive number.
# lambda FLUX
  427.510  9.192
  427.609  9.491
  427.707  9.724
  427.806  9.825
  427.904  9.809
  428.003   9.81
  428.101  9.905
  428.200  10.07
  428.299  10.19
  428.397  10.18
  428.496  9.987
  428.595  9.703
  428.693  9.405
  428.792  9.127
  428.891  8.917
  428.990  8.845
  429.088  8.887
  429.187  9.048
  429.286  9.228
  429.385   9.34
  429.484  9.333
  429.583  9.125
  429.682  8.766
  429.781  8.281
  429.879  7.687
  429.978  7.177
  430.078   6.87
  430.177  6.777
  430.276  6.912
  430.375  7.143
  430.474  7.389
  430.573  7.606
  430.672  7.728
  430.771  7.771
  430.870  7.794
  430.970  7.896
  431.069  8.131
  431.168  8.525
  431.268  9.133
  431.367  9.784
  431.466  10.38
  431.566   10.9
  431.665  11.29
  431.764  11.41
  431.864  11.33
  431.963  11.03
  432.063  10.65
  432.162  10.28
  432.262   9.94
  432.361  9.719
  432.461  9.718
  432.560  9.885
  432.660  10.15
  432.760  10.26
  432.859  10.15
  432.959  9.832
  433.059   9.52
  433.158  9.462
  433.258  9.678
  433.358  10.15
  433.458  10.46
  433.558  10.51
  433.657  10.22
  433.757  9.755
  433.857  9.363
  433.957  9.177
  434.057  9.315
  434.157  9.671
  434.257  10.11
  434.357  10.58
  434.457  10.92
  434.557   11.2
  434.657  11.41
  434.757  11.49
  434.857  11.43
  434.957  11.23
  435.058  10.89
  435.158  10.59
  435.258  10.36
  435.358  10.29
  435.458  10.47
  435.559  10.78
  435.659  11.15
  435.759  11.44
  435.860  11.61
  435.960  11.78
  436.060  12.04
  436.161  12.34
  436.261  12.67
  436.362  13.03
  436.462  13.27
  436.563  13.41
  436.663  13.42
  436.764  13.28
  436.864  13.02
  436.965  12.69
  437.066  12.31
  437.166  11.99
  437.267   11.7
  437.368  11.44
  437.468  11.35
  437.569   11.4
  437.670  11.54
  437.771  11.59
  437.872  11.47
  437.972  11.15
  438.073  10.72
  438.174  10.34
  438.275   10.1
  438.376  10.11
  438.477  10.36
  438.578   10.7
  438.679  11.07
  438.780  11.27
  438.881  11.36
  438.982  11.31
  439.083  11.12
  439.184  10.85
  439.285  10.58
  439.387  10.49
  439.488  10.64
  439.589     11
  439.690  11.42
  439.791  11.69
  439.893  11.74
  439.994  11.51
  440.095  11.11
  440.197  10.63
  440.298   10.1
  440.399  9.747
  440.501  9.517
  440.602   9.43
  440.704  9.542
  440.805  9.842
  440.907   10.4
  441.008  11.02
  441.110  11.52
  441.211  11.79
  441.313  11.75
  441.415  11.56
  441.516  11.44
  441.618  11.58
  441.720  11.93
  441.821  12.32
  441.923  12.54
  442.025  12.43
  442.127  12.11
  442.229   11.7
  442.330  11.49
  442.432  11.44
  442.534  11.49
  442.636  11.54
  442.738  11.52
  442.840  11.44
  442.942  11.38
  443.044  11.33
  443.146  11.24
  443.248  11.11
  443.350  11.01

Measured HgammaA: -0.30 nm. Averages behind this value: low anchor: 8.86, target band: 10.6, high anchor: 11.2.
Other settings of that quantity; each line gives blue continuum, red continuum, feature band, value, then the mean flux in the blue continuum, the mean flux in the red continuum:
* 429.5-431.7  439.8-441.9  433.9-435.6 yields -0.21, 8.32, 11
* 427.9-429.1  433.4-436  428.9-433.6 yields 0.41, 9.62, 10.6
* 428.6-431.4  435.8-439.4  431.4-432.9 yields -0.20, 8.32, 11.6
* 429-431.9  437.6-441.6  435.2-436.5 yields -0.21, 8.67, 10.9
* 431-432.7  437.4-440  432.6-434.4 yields 0.07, 10.1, 11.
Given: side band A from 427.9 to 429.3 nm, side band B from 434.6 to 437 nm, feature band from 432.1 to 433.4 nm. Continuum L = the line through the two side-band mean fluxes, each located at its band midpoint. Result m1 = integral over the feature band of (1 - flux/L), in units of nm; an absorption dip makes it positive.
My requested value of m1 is 0.11 nm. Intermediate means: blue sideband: 9.54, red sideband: 11.8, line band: 9.91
